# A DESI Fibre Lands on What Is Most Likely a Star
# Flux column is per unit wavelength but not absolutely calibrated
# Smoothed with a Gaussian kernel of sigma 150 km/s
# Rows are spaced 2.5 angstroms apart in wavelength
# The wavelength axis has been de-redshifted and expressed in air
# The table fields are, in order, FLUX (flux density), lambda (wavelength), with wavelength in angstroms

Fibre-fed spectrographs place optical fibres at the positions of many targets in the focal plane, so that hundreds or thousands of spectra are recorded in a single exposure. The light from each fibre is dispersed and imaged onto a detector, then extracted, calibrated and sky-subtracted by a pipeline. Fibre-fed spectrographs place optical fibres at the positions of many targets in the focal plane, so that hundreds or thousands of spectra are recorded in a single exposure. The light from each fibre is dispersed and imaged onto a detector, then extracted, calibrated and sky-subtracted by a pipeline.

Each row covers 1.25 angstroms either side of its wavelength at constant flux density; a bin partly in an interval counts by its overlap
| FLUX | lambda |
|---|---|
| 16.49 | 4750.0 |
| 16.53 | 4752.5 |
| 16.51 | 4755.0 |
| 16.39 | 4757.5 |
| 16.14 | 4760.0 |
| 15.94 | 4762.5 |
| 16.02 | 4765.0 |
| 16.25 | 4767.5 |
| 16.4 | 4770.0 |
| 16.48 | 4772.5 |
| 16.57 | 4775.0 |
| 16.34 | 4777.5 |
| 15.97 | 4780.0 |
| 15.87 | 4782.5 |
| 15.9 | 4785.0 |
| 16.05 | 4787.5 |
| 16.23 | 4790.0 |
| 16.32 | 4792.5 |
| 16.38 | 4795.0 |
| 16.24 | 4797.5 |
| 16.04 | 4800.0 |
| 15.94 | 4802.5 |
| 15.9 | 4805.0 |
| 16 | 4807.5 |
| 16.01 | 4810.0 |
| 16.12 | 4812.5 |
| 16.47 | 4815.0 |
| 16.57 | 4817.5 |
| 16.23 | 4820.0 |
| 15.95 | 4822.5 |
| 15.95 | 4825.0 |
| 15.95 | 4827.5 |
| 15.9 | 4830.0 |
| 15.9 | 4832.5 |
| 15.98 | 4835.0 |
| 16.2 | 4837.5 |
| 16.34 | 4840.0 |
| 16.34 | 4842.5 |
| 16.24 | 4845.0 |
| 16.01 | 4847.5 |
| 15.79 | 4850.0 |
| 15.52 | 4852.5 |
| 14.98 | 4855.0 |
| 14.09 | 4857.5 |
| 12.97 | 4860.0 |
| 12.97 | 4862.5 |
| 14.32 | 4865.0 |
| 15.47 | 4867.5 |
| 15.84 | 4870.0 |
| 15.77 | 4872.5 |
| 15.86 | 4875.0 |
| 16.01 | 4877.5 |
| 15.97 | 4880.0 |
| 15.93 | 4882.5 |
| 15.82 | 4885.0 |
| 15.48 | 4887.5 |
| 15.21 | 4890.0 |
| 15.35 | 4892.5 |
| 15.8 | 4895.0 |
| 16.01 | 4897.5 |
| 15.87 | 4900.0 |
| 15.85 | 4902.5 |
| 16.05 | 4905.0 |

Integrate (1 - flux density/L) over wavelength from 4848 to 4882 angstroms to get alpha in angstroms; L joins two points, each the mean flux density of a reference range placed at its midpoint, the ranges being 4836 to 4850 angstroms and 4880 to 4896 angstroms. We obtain 1.76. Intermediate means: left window 16.2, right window 15.6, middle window 15.1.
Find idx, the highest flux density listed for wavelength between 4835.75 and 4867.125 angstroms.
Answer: 16.34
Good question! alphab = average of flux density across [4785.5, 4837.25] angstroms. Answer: 16.1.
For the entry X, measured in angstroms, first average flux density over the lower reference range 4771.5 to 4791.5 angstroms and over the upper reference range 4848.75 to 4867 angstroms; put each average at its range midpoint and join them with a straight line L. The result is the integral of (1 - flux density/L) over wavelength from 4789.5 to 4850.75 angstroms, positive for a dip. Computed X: -3.4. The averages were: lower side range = 16.2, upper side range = 14.4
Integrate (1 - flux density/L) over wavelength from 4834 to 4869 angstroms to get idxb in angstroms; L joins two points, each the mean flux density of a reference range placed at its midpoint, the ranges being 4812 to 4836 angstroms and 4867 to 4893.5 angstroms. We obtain 1.5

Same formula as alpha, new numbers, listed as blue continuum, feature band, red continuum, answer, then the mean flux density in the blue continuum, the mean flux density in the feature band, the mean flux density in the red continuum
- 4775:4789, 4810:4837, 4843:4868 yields -1.2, 16.1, 16.1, 14.9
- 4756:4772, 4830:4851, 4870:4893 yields -0.3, 16.2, 16.1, 15.7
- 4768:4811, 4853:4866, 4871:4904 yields 1.6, 16.2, 14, 15.8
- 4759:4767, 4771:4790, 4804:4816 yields -0.1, 16.1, 16.2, 16.1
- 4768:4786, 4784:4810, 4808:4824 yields 0.2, 16.2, 16.1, 16.2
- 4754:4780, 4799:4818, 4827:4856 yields 0.0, 16.3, 16.1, 15.9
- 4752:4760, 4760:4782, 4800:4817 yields 0.1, 16.4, 16.2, 16.1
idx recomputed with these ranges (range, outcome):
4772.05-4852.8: 16.57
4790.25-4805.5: 16.38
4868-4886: 16.01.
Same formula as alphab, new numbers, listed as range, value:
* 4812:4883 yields 15.6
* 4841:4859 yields 15.5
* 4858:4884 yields 15.1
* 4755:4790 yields 16.2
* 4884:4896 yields 15.5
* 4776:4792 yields 16.1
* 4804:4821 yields 16.2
